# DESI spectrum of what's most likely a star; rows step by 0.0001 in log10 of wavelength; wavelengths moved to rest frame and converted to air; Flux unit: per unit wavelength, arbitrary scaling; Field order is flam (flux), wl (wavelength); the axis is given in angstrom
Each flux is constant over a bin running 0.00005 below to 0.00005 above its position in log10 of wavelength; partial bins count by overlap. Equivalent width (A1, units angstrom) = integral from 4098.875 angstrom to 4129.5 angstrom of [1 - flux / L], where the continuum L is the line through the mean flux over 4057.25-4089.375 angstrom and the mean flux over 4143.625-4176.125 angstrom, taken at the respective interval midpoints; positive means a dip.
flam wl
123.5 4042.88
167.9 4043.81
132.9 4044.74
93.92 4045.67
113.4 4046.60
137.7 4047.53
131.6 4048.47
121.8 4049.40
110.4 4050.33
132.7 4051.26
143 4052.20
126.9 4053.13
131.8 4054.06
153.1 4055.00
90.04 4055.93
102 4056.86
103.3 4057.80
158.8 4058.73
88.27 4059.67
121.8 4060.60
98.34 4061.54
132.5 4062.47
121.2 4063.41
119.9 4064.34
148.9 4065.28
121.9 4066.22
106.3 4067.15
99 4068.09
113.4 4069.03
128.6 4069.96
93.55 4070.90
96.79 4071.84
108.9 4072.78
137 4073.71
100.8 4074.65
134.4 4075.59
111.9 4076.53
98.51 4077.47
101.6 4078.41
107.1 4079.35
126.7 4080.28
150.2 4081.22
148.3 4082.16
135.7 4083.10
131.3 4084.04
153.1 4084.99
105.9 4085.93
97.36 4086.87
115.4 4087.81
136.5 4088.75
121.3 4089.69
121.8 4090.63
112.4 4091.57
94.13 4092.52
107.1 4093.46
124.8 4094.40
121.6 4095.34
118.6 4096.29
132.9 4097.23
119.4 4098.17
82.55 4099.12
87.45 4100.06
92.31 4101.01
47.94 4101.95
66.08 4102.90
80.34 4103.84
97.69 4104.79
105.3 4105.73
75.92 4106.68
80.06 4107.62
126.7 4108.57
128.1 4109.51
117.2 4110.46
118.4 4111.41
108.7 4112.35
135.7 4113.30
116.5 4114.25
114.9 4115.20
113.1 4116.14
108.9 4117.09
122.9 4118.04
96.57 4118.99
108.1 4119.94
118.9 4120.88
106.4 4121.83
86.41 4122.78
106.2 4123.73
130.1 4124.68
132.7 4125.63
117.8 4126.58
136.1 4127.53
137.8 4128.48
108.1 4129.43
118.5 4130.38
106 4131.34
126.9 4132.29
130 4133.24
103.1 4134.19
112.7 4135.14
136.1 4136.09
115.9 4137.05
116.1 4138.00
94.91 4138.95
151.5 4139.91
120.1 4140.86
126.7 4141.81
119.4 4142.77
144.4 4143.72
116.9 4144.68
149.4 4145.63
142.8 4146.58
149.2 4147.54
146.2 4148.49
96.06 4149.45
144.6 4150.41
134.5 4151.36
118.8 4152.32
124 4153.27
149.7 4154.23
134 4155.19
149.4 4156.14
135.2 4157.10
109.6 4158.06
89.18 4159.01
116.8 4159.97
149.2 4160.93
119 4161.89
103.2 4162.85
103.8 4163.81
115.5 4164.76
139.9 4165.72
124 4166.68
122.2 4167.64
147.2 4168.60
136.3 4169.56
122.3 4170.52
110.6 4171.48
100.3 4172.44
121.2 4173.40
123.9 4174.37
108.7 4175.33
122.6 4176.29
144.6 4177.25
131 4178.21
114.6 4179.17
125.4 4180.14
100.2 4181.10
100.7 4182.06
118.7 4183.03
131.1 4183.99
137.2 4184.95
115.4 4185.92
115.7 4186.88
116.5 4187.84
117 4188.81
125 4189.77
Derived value 4.0 angstrom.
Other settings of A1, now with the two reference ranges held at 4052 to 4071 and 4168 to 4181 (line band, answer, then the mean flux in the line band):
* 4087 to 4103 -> 1.8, 107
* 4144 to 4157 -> -1.4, 135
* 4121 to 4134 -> 0.3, 118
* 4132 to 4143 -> 0.1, 121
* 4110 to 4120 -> 0.5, 115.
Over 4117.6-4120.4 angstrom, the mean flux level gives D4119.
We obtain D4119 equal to 109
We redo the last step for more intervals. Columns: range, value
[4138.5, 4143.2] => 123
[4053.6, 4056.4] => 125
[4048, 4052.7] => 128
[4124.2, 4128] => 129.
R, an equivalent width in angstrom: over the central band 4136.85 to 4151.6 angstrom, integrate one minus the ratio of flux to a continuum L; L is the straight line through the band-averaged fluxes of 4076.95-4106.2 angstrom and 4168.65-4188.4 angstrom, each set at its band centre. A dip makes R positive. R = -1.61 angstrom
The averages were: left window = 111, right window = 120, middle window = 129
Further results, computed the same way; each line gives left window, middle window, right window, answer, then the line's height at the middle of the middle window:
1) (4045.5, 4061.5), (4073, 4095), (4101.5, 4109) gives -4.6 angstrom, 99.7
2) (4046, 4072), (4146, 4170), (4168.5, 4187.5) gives -1.5 angstrom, 121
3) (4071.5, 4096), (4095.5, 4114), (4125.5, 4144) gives 2.9 angstrom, 121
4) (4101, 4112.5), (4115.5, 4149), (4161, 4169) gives -4.3 angstrom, 108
